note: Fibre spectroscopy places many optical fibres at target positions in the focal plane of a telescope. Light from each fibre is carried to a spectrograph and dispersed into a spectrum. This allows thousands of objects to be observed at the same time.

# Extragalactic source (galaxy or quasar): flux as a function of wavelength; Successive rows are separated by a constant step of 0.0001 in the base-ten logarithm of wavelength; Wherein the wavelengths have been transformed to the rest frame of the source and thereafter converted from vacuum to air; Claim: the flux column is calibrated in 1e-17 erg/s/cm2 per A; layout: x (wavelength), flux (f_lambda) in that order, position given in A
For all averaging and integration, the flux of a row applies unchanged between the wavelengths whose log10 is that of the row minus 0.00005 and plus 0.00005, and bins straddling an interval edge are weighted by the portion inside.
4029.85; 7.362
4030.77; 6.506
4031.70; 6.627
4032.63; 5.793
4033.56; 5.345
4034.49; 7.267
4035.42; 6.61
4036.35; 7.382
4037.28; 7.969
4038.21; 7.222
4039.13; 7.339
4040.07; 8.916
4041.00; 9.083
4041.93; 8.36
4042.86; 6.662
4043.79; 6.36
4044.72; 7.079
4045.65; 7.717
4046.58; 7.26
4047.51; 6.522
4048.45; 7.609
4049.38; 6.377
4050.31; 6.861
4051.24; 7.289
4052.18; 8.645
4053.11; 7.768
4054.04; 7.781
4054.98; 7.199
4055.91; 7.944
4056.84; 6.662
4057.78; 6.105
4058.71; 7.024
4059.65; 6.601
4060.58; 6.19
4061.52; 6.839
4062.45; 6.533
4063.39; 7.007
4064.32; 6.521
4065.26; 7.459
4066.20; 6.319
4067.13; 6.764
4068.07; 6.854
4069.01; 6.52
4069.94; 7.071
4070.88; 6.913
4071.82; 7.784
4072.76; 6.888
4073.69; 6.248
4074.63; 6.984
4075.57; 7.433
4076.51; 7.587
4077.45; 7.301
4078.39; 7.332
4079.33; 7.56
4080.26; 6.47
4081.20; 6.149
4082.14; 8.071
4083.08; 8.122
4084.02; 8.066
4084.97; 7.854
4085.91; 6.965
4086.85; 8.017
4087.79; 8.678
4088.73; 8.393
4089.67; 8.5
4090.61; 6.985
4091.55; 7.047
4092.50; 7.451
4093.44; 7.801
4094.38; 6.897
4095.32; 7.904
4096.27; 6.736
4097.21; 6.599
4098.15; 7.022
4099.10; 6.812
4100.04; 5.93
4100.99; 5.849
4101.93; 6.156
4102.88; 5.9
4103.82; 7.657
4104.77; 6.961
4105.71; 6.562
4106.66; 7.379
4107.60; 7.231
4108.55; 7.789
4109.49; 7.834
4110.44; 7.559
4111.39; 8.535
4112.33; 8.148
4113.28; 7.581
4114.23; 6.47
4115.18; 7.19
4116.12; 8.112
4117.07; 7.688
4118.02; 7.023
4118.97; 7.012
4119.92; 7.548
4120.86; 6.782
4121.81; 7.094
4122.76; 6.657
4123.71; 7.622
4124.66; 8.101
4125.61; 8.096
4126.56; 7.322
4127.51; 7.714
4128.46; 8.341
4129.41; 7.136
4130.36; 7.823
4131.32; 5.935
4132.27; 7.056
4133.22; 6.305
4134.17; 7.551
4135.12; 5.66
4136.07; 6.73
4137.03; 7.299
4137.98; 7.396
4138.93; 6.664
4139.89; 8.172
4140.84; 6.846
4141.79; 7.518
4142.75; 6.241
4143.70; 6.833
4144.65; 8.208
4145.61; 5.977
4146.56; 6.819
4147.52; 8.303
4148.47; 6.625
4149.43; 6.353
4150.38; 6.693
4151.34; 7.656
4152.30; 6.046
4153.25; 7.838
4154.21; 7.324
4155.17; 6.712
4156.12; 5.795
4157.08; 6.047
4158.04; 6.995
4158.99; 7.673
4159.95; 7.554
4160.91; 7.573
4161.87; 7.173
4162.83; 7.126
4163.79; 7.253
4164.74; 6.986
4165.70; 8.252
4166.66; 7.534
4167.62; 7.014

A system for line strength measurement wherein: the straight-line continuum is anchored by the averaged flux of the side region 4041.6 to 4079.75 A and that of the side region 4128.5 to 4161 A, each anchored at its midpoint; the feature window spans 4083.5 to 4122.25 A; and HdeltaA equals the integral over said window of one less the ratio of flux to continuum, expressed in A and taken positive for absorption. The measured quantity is -1.56 A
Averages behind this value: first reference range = 7.07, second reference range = 6.99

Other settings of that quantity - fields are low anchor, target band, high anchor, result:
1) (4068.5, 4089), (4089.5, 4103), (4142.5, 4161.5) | 0.7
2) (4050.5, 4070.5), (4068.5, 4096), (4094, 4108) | -2.1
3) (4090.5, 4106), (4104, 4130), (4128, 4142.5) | -1.9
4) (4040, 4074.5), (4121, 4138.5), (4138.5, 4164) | -0.4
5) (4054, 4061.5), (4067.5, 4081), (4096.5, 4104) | -0.7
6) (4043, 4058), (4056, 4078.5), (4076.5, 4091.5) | 1.6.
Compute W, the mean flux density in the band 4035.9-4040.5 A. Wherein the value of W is 7.76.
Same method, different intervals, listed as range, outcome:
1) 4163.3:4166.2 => 7.51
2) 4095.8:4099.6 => 6.79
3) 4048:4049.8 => 7.01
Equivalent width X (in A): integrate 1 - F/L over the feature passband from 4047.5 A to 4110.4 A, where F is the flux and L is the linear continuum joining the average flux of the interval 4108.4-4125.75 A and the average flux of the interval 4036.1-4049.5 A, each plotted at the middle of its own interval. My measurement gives 2.93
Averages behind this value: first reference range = 7.49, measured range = 7.15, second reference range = 7.5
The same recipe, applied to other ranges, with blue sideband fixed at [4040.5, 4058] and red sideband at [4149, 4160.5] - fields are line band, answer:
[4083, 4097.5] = -0.91 A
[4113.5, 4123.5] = -0.18 A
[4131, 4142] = 0.08 A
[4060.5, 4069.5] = 0.69 A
